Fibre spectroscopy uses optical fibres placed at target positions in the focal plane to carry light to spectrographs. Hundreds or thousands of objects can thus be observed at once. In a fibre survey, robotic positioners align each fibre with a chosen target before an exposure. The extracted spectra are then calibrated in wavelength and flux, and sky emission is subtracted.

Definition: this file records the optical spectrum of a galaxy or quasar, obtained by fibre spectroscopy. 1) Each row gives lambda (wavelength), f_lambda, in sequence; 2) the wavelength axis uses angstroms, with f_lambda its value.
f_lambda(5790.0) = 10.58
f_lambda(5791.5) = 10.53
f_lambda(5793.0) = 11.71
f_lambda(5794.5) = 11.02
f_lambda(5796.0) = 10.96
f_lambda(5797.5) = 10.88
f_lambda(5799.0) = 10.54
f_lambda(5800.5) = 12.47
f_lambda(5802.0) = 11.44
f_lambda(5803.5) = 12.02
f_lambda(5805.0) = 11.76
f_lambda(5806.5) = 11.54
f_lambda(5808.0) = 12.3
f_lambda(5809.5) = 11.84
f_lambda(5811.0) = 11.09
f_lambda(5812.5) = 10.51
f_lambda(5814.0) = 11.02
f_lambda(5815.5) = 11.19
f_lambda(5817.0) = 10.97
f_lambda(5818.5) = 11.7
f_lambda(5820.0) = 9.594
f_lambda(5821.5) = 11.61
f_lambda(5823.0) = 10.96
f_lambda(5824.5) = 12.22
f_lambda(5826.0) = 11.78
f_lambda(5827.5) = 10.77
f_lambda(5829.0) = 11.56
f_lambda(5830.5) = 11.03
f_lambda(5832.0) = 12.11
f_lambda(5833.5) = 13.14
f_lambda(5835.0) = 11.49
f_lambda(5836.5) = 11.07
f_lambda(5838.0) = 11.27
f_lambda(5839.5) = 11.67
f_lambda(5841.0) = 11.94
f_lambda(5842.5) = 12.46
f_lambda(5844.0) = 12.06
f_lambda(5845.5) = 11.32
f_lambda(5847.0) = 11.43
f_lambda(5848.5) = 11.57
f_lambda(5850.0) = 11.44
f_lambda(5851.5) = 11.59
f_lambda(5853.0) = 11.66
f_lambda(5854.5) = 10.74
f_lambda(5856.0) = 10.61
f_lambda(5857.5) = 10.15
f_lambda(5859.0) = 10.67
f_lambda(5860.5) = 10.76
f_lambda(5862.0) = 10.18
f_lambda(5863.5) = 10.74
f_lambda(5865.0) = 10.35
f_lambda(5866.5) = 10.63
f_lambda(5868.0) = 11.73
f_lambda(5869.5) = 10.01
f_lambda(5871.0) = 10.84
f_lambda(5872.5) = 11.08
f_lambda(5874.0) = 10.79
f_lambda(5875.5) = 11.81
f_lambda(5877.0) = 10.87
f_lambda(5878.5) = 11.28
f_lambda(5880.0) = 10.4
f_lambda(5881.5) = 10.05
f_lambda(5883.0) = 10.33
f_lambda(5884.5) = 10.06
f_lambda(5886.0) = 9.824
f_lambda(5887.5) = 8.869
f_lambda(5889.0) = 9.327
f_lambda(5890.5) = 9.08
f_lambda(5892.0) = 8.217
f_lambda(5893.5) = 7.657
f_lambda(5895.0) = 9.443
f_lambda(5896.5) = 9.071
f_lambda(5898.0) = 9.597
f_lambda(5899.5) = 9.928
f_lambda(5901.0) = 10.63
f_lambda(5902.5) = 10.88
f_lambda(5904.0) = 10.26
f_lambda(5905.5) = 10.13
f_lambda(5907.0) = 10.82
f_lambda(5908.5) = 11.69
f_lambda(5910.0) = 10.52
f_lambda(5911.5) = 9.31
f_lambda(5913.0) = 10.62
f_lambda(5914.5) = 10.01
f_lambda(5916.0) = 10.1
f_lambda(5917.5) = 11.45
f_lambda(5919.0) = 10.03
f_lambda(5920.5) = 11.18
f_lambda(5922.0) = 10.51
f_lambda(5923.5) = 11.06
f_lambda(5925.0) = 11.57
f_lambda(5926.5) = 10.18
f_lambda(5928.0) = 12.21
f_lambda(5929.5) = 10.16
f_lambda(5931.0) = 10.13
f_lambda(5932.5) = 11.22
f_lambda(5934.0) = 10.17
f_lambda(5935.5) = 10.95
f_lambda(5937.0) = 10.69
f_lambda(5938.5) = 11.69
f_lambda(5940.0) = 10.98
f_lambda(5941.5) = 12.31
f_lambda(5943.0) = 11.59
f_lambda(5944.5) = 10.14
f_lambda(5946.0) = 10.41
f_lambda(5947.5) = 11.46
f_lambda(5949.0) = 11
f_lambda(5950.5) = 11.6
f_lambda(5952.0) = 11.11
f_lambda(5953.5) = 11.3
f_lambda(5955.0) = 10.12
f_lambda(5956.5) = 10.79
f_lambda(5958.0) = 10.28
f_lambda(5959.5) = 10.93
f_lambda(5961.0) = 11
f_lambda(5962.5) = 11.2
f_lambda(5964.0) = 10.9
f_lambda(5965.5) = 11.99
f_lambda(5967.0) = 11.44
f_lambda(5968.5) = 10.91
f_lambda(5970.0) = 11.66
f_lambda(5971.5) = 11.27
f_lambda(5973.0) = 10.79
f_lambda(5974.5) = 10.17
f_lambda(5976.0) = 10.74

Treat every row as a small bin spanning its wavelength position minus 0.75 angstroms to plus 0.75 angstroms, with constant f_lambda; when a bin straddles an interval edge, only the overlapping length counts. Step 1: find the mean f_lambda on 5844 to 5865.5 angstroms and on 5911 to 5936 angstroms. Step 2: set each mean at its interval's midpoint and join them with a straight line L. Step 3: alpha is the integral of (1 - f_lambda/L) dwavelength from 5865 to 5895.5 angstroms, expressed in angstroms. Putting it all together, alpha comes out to 2.1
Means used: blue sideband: 11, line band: 10.1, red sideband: 10.6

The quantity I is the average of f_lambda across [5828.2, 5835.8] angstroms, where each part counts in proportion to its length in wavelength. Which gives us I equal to 11.9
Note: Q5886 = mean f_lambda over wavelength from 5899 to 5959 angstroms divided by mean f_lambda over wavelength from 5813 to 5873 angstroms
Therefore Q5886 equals 0.96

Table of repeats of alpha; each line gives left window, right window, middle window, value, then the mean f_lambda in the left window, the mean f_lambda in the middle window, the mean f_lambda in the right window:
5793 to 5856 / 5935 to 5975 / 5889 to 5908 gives 2.66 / 11.4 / 9.66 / 11.1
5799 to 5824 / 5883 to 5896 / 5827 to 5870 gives -3.97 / 11.4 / 11.3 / 9.13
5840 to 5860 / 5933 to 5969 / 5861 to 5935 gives 5.64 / 11.4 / 10.4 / 11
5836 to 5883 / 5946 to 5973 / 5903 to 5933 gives 1.14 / 11.1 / 10.7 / 11.1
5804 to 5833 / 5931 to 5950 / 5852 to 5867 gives 0.78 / 11.4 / 10.7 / 11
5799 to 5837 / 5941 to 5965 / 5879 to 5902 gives 3.46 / 11.5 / 9.53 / 11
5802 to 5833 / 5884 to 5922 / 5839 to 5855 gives -1.08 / 11.4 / 11.6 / 9.96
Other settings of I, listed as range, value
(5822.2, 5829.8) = 11.5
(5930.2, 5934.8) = 10.5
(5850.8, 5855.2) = 11.3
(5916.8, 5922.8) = 10.8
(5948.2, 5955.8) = 11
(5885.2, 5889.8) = 9.35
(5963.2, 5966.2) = 11.4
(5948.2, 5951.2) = 11.3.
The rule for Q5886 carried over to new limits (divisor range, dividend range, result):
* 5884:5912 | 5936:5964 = 1.13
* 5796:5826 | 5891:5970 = 0.94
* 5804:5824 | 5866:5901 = 0.89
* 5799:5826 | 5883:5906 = 0.84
